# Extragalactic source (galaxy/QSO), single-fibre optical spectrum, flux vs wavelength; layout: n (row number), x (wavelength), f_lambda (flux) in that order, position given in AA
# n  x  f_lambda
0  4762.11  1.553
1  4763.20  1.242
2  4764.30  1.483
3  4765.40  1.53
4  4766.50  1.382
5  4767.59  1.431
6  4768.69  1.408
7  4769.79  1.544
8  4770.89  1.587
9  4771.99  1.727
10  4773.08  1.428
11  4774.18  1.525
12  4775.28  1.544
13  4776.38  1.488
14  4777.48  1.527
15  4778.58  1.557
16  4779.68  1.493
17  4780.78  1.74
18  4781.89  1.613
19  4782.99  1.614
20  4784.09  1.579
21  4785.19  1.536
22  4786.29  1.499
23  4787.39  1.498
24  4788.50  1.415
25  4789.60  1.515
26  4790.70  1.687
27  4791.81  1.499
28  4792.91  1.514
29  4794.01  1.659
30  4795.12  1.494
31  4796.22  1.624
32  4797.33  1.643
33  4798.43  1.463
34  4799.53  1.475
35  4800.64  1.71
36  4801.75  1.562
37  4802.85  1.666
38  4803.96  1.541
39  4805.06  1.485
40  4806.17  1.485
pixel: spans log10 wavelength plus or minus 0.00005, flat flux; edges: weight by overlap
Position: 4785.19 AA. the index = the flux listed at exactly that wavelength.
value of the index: 1.536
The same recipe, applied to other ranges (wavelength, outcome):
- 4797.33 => 1.643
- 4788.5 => 1.415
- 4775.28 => 1.544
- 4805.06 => 1.485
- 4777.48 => 1.527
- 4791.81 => 1.499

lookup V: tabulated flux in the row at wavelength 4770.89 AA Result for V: 1.587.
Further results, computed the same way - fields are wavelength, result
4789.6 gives 1.515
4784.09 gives 1.579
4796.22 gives 1.624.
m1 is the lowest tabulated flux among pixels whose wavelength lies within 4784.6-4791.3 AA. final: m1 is 1.415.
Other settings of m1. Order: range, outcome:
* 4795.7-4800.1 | 1.463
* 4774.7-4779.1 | 1.488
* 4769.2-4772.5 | 1.544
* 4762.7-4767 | 1.242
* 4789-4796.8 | 1.494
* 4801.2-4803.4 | 1.562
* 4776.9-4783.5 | 1.493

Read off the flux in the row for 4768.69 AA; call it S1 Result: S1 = 1.408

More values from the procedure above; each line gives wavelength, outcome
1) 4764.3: 1.483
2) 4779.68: 1.493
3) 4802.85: 1.666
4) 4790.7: 1.687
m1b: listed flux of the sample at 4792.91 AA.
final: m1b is 1.514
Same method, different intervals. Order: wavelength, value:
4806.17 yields 1.485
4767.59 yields 1.431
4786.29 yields 1.499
